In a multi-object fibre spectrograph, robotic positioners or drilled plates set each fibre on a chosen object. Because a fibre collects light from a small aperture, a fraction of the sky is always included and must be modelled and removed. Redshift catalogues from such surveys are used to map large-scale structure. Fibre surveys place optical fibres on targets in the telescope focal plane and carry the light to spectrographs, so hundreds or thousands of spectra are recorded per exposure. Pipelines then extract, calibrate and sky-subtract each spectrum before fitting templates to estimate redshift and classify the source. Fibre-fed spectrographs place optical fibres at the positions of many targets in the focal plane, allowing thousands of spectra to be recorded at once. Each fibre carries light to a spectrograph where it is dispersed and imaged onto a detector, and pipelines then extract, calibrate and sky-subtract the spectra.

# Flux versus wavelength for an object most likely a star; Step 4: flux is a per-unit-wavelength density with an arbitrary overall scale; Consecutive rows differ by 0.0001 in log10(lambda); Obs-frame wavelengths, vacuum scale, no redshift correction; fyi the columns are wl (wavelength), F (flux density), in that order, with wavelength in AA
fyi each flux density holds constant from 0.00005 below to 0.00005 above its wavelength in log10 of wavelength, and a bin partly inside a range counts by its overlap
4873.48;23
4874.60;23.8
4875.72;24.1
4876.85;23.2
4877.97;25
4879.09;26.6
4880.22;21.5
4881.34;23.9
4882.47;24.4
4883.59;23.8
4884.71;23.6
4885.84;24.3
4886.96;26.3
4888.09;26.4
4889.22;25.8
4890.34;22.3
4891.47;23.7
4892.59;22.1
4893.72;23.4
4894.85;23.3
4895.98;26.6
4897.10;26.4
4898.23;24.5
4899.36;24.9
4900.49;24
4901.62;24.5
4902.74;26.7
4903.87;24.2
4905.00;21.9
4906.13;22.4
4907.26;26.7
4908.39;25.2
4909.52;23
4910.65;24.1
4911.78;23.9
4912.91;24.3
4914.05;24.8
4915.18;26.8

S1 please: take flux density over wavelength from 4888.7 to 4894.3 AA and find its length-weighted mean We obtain 23.5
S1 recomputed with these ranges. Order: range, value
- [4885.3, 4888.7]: 25.6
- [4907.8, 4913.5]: 24.1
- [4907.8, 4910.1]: 24.1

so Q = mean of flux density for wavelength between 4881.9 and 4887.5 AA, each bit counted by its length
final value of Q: 24.5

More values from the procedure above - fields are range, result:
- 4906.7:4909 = 25.9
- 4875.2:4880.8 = 24.1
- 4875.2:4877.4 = 23.6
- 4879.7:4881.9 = 22.8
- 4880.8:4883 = 24.1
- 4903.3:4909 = 24.1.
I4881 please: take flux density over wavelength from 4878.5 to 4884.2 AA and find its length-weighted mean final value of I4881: 24.1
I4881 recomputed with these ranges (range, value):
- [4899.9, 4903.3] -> 25.1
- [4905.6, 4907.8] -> 24.6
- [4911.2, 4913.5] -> 24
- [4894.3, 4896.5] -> 24.9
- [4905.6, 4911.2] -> 24.3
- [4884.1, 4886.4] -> 24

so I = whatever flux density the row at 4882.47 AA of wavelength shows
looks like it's 24.4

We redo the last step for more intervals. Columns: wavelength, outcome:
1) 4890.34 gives 22.3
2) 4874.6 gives 23.8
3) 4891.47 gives 23.7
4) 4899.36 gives 24.9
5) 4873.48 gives 23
